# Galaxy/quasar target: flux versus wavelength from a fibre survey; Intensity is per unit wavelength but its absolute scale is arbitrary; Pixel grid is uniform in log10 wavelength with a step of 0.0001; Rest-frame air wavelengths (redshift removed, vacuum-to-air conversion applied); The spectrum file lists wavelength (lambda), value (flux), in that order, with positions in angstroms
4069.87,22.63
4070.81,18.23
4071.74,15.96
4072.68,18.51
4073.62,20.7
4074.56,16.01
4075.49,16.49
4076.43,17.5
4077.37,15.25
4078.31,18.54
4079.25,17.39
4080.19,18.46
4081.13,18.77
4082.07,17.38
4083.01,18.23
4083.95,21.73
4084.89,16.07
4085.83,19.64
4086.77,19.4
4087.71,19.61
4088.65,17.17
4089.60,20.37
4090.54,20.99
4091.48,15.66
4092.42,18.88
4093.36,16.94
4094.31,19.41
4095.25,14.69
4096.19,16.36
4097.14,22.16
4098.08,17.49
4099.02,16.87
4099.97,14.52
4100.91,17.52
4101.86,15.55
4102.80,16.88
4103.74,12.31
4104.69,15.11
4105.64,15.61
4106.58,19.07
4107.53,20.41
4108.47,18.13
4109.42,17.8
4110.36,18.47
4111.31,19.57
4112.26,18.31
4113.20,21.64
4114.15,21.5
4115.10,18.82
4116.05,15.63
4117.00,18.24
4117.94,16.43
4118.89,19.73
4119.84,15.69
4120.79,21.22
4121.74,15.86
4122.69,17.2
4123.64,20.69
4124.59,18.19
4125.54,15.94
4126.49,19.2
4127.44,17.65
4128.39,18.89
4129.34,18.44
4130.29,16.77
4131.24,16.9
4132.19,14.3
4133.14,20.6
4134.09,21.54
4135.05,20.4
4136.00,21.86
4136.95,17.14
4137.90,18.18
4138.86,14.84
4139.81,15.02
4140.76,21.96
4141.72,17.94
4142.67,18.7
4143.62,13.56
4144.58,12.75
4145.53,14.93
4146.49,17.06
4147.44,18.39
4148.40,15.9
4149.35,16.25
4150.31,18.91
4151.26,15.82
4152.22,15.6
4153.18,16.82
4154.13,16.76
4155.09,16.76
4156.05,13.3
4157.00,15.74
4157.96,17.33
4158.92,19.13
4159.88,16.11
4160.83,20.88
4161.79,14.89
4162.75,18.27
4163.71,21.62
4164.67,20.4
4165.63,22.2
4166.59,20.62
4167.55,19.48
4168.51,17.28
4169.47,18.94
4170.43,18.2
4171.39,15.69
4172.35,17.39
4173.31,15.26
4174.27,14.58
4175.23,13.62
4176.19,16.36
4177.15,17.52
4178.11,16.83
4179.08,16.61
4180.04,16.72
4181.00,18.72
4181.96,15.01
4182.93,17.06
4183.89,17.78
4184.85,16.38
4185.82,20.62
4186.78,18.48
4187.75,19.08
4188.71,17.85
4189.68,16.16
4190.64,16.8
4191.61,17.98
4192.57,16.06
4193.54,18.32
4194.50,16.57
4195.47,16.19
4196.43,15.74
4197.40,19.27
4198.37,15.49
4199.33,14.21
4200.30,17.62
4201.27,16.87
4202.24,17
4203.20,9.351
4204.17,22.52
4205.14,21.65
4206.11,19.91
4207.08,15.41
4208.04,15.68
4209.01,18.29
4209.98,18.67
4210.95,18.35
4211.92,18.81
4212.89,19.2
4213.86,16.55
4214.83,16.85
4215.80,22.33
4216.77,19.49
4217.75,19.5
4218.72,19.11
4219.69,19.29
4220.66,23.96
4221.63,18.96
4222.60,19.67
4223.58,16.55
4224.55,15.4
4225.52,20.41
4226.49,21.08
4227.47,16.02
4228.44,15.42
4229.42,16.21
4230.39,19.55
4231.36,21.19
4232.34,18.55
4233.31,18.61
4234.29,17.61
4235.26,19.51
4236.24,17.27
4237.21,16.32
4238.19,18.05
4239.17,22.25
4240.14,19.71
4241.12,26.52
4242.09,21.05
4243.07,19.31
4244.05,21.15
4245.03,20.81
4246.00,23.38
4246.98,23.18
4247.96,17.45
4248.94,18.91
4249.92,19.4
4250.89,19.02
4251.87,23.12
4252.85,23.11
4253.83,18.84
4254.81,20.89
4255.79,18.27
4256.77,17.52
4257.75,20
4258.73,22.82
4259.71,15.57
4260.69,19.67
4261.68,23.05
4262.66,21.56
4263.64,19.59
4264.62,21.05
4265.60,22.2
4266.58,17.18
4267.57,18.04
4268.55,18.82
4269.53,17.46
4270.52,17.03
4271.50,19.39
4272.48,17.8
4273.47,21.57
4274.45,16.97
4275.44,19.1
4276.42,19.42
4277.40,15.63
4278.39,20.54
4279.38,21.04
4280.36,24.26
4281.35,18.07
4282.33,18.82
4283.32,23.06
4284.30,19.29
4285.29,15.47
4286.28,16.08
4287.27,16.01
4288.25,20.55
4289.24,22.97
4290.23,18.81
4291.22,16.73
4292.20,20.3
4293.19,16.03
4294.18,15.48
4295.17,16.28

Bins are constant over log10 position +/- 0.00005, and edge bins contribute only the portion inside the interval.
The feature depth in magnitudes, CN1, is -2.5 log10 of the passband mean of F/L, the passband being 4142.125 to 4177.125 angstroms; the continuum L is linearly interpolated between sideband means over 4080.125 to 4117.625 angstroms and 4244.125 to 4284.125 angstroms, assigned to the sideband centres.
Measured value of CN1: 0.10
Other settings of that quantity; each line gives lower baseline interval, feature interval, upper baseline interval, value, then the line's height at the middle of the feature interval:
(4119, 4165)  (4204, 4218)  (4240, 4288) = 0.001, 18.8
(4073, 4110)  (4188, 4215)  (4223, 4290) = 0.095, 18.9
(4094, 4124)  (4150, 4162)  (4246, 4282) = 0.096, 18.3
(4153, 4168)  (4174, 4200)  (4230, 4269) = 0.110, 18.7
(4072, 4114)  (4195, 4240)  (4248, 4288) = 0.045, 19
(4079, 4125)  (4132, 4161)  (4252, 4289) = 0.071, 18.4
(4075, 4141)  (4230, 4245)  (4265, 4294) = -0.064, 18.7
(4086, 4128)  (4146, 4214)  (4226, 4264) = 0.093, 18.9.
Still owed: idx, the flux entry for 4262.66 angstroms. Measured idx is 21.56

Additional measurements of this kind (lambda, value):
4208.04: 15.68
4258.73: 22.82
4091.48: 15.66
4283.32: 23.06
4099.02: 16.87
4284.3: 19.29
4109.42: 17.8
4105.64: 15.61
